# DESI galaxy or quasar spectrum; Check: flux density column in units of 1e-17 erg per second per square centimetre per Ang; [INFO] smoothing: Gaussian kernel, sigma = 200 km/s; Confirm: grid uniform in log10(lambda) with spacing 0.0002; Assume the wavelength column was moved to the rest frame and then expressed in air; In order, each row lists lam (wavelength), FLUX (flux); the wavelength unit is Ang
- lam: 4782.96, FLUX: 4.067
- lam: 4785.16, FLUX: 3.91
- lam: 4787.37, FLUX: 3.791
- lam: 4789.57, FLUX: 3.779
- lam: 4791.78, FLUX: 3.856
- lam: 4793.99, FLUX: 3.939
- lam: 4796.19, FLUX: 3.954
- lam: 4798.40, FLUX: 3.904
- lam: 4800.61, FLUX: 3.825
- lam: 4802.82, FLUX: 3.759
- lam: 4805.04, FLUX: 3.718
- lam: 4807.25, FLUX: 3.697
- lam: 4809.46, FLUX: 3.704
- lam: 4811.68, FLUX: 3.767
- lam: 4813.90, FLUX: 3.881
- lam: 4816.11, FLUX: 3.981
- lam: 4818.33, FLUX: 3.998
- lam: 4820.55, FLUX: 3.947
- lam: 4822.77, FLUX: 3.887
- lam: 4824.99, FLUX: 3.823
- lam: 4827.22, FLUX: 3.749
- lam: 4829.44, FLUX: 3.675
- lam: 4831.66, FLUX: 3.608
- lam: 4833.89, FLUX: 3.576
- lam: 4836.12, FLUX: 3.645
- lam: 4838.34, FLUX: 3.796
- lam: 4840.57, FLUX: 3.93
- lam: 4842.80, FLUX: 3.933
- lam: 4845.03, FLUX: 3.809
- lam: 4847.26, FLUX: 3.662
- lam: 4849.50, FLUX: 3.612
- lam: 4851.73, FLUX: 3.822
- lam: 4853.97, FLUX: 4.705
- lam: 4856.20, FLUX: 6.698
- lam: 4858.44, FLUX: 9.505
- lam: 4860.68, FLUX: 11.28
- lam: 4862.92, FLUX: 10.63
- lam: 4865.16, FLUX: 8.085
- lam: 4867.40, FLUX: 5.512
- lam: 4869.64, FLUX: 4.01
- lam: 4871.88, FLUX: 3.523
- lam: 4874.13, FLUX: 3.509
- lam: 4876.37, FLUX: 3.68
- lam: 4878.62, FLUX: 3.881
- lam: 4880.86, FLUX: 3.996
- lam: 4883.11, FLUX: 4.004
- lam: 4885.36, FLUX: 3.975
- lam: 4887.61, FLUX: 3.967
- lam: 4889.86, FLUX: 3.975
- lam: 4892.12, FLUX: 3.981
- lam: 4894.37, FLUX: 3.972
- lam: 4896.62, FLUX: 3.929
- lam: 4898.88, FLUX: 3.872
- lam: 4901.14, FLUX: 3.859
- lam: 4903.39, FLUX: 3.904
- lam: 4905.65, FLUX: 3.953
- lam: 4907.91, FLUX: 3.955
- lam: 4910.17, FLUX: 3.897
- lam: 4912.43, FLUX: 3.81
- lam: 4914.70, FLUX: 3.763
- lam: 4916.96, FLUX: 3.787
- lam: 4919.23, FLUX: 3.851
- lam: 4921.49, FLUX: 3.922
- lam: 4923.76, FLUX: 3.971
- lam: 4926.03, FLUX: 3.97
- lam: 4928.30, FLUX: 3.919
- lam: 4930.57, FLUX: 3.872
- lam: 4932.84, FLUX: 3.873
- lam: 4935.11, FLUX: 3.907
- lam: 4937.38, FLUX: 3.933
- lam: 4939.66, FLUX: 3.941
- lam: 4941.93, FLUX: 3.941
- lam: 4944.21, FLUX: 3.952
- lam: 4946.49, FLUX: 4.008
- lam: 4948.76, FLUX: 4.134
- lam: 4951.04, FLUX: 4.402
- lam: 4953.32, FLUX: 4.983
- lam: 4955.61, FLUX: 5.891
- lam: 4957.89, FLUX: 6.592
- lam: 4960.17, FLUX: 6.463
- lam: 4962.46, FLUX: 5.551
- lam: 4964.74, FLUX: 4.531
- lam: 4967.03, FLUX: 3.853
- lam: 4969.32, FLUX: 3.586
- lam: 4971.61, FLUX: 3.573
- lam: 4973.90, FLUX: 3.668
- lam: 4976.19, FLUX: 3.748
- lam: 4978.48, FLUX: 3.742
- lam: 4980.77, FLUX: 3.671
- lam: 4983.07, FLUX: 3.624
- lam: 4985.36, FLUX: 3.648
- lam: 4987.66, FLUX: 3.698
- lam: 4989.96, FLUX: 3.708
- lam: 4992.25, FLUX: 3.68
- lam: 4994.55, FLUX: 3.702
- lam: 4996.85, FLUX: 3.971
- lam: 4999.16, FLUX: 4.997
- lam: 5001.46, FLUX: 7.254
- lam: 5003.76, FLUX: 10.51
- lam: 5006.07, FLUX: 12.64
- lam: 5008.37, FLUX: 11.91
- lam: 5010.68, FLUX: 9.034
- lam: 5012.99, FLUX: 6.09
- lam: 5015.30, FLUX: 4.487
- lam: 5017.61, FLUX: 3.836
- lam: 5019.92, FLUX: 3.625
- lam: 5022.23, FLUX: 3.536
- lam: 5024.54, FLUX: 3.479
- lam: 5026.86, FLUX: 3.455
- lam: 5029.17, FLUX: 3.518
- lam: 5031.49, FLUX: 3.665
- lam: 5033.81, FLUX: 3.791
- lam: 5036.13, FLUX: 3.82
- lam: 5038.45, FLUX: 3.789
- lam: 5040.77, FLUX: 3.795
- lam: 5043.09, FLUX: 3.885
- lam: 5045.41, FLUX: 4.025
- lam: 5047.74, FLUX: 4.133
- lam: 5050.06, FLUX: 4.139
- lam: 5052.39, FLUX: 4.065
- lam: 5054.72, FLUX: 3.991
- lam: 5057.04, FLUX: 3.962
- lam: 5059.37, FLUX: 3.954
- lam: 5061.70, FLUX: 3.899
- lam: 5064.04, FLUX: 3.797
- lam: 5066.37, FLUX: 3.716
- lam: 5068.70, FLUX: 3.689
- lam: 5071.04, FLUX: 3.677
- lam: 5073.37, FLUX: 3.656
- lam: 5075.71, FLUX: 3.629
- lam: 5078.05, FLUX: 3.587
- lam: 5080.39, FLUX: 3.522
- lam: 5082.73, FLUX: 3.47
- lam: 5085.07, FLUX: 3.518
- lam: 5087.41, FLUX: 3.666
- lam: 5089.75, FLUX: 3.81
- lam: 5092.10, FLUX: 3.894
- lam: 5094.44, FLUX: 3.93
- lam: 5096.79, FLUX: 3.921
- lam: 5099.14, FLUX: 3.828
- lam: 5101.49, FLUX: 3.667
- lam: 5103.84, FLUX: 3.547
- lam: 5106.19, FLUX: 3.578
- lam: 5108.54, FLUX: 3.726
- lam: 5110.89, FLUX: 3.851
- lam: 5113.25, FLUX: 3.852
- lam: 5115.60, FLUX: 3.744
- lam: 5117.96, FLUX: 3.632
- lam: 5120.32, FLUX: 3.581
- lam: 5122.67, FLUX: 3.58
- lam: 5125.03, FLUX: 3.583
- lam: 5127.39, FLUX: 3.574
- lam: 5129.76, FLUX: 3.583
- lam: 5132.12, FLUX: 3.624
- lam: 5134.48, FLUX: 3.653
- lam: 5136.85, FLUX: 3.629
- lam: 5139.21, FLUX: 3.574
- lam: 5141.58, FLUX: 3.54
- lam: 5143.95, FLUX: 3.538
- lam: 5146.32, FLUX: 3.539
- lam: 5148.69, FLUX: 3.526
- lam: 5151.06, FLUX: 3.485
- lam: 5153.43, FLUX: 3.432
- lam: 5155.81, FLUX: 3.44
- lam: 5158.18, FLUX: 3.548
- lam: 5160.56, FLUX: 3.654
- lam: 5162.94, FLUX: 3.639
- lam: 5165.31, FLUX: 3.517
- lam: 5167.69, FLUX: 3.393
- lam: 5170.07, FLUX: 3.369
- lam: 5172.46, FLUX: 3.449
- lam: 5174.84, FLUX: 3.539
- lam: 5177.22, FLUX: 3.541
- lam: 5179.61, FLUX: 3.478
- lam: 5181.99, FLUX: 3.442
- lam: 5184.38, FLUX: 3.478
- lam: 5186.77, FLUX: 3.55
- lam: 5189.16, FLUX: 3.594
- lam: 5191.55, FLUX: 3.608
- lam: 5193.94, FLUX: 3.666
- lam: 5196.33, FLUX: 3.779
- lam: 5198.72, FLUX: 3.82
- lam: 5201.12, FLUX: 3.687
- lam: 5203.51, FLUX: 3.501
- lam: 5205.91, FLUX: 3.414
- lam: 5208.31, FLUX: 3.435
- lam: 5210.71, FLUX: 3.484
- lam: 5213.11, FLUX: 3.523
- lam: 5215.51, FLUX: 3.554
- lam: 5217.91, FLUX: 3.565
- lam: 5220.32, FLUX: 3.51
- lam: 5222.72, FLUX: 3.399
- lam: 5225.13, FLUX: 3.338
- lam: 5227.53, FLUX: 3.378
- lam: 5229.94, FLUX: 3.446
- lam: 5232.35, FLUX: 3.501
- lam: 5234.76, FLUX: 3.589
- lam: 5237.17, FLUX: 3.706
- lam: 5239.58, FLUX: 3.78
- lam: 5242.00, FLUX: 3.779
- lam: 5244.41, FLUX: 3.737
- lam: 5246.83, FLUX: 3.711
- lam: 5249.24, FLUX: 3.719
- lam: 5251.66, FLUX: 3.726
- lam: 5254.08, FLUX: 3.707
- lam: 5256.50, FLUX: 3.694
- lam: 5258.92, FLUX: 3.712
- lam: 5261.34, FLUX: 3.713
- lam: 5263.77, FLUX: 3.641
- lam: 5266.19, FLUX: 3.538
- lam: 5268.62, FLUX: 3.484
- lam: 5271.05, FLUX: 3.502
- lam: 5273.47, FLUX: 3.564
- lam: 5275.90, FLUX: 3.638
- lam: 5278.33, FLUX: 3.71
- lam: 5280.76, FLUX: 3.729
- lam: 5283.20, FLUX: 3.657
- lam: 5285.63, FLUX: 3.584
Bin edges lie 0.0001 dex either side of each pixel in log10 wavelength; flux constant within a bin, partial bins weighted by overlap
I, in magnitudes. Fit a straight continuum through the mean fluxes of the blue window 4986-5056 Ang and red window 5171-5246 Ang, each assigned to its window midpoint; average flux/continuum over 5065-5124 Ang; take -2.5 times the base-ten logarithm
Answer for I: 0.197 mag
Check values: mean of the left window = 4.99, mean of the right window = 3.56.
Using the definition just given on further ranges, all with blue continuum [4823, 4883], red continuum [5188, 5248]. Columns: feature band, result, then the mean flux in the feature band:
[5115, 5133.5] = 0.088 mag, 3.61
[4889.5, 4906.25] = 0.200 mag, 3.93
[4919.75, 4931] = 0.176 mag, 3.93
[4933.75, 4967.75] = -0.035 mag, 4.68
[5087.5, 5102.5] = 0.052 mag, 3.83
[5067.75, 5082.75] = 0.135 mag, 3.61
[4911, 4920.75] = 0.218 mag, 3.81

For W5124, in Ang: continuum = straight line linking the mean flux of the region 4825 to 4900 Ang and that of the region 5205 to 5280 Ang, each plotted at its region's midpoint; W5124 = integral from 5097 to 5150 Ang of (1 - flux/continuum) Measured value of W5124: 4.0 Ang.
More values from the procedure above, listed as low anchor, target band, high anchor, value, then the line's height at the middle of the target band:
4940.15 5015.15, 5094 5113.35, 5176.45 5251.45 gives 2.68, 4.36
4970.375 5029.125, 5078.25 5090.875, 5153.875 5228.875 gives 2.37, 4.43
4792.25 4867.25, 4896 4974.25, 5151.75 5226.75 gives 2.05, 4.33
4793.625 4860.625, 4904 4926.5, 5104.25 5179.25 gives 0.91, 4.05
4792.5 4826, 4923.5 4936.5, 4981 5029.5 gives 2.47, 4.84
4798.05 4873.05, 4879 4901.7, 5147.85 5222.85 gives 2.75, 4.5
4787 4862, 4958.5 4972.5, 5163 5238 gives -2.29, 4.03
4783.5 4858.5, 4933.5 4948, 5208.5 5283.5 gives -0.21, 3.89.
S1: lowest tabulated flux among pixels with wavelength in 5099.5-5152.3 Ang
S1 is 3.485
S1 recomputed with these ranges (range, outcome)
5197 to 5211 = 3.414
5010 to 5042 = 3.455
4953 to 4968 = 3.853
